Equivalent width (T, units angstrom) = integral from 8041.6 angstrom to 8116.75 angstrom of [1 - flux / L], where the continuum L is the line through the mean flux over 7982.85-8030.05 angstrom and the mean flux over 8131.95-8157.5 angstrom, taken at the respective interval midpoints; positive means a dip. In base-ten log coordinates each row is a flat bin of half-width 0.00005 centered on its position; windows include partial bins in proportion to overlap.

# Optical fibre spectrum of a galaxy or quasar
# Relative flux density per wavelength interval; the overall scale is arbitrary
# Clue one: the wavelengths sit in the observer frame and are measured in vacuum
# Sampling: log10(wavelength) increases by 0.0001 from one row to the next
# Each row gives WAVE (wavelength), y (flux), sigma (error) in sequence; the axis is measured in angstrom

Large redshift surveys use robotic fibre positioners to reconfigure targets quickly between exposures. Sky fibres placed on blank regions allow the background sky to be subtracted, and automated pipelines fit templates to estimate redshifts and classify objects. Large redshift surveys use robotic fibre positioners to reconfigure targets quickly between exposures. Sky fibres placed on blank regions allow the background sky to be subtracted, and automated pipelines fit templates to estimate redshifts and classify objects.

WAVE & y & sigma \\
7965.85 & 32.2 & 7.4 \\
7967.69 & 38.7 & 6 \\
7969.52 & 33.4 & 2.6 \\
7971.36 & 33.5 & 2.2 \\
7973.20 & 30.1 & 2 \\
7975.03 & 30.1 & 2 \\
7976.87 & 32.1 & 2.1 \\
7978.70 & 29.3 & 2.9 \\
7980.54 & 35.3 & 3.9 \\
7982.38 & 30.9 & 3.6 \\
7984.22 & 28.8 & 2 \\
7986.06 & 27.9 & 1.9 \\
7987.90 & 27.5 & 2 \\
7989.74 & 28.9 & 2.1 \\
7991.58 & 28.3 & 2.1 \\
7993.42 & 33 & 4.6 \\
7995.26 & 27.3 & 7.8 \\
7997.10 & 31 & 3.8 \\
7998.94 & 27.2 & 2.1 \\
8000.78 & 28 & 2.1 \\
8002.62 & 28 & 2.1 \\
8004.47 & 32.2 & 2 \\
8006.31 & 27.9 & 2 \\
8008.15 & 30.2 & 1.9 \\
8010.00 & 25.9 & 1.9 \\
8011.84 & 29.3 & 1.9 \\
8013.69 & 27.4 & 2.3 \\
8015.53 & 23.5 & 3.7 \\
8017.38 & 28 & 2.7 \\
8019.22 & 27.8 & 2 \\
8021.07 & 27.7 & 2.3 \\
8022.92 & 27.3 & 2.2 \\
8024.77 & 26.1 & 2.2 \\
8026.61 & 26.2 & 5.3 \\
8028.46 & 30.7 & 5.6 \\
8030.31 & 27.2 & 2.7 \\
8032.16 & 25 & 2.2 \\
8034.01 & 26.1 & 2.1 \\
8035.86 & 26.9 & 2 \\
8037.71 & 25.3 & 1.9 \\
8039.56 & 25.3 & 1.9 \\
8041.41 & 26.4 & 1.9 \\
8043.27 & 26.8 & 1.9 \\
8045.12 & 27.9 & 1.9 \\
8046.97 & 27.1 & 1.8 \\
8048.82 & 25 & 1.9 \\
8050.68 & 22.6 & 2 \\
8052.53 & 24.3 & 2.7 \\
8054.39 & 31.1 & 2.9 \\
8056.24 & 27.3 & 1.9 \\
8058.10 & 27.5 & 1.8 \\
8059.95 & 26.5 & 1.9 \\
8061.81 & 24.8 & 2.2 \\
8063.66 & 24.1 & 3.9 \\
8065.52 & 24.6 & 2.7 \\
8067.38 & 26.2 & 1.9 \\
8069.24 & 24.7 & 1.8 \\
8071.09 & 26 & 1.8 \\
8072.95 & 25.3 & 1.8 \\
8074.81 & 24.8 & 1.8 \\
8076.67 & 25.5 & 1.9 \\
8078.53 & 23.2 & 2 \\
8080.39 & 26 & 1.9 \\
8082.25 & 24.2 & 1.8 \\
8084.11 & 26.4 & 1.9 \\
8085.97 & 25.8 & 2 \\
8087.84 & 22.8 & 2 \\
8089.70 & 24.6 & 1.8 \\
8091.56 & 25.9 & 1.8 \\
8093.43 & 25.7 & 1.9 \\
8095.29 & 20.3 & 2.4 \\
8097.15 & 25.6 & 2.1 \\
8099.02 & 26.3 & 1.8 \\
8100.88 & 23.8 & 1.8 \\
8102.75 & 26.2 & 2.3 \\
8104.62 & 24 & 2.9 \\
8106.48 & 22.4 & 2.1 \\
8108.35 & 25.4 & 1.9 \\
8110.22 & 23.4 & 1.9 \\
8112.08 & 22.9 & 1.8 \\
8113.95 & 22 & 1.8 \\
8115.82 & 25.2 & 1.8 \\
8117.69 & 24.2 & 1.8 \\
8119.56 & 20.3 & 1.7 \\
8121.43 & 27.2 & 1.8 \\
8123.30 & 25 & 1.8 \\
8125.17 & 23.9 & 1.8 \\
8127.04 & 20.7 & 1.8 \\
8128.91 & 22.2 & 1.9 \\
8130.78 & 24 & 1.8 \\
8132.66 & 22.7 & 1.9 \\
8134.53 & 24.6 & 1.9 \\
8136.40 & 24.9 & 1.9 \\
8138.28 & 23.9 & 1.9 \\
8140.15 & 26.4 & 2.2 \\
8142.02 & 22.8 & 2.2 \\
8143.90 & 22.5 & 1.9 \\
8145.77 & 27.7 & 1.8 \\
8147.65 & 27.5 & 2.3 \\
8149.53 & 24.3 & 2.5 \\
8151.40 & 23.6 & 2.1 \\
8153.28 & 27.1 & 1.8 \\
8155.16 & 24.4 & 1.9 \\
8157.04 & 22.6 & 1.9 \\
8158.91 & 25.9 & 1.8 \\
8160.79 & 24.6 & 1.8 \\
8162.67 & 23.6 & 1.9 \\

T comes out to 3.6 angstrom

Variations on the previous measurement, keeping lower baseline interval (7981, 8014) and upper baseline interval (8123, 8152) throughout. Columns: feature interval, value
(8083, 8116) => 1.5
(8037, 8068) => 1.2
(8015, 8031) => 0.5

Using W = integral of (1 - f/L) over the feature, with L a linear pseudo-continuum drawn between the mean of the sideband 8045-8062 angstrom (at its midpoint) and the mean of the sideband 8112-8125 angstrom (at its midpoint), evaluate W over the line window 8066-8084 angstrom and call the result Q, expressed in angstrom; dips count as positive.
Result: 0.3 angstrom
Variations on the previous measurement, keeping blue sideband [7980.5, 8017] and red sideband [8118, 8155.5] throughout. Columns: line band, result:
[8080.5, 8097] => 0.8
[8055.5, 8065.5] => 0.3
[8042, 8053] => 0.6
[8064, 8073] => 0.4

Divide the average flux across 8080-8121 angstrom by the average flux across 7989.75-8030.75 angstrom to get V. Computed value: 0.86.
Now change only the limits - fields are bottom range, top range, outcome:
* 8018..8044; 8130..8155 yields 0.92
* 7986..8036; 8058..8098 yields 0.89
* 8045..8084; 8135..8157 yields 0.97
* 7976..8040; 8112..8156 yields 0.86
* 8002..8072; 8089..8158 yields 0.91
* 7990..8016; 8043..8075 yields 0.91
